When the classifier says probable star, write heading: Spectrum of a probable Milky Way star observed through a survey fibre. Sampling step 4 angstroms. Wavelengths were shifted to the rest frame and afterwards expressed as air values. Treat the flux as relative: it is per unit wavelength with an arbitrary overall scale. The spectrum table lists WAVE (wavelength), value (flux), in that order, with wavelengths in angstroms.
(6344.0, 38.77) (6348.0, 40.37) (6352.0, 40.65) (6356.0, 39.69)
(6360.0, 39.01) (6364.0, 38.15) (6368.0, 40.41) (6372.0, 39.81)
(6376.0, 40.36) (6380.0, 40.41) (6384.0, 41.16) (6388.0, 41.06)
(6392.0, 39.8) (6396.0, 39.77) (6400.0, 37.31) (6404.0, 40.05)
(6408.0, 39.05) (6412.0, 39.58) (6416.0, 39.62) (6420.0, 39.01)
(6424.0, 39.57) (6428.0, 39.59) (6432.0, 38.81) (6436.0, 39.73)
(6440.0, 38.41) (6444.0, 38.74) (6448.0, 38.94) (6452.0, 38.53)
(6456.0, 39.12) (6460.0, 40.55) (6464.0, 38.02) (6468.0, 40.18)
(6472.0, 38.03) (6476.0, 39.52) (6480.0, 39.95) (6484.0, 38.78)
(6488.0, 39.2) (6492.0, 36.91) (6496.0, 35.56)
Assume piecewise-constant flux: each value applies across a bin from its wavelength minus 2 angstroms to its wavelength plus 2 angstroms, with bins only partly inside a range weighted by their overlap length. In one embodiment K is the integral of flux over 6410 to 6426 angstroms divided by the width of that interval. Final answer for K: 39.4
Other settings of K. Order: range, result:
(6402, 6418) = 39.6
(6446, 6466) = 39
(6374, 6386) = 40.6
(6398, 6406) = 38.7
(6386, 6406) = 39.6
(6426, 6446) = 39.1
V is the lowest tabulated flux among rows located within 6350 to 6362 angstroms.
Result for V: 39.01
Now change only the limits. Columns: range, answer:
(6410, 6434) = 38.81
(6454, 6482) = 38.02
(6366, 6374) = 39.81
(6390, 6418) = 37.31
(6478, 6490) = 38.78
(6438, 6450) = 38.41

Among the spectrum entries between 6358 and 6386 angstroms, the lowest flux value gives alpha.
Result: 38.15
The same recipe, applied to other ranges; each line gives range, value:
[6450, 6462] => 38.53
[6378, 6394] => 39.8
